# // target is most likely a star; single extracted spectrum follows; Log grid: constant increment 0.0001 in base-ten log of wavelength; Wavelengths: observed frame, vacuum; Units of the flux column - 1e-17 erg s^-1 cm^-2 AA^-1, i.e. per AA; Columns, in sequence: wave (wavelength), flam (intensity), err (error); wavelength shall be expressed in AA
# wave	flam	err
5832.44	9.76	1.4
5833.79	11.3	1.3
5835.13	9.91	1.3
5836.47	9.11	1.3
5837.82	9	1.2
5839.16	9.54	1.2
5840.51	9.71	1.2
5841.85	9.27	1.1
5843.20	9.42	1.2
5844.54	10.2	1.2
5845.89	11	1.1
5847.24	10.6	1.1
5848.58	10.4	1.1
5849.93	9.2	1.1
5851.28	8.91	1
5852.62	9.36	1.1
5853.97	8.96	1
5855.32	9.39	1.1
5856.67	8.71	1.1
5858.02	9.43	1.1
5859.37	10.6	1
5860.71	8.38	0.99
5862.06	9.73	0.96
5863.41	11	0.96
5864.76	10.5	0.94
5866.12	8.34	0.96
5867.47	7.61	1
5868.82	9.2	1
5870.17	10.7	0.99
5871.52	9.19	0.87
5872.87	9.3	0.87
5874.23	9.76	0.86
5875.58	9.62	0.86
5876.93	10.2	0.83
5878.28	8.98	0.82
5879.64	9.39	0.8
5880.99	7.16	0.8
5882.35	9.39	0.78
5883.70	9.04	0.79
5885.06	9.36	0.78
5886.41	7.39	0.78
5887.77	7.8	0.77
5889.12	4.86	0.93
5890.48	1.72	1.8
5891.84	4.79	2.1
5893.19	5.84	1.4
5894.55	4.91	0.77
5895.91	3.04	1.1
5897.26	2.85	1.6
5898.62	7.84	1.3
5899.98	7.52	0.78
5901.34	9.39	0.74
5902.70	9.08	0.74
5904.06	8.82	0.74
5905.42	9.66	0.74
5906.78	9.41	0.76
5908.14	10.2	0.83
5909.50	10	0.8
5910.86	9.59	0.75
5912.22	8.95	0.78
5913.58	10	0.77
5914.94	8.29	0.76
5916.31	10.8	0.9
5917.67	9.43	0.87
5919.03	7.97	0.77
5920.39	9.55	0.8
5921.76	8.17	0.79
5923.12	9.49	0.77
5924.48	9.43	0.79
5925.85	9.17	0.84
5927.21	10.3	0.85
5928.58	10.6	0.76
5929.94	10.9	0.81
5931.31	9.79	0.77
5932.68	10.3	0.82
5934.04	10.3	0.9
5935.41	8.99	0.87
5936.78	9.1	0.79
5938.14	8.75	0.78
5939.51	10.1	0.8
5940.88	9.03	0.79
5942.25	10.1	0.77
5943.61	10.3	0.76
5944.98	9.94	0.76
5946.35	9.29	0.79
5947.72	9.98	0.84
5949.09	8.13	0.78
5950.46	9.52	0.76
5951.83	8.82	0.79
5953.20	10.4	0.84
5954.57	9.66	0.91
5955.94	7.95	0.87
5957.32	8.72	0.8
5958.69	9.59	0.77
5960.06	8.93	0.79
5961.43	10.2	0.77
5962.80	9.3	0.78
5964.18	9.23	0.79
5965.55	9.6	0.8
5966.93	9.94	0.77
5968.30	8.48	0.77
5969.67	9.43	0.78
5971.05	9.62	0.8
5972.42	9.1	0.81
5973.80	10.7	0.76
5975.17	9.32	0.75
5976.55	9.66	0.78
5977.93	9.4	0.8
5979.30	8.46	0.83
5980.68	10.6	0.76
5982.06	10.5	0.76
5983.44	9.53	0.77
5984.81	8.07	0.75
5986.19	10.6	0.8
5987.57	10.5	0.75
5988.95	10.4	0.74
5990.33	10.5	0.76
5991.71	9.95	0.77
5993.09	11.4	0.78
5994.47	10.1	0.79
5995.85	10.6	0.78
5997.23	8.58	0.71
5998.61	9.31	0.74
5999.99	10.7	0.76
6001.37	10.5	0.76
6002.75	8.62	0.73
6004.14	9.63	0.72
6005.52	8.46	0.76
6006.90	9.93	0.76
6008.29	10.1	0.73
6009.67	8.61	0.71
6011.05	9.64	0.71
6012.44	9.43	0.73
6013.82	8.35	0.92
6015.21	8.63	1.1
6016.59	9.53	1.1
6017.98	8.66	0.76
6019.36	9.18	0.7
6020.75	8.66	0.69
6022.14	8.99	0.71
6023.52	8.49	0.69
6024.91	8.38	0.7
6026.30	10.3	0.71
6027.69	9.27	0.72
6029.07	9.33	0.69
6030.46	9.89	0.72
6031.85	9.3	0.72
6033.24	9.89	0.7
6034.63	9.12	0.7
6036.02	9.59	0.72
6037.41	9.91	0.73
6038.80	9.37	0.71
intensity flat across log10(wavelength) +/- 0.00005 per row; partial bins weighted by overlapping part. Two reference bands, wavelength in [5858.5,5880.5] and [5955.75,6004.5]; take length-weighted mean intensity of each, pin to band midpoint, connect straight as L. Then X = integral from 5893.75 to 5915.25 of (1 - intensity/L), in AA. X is 3.33 AA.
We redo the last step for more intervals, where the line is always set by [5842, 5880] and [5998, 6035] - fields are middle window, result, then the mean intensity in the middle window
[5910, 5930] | 0.0 AA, 9.47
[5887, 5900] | 6.2 AA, 5.01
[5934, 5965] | 0.1 AA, 9.39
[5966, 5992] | -1.0 AA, 9.72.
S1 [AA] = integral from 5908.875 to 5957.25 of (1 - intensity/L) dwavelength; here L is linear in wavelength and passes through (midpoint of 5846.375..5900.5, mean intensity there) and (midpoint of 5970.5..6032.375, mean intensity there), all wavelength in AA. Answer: -3.49 AA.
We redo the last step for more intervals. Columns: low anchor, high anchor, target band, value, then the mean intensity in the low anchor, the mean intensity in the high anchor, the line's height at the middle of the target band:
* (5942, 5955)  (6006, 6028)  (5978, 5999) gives -1.38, 9.6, 9.12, 9.32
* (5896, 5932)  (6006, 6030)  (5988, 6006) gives -1.59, 9.02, 9.15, 9.12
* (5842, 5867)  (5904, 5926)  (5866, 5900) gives 7.18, 9.65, 9.37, 9.52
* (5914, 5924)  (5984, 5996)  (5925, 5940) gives -0.80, 9.13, 10.2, 9.34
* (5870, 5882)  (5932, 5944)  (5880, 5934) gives 6.73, 9.31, 9.65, 9.48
